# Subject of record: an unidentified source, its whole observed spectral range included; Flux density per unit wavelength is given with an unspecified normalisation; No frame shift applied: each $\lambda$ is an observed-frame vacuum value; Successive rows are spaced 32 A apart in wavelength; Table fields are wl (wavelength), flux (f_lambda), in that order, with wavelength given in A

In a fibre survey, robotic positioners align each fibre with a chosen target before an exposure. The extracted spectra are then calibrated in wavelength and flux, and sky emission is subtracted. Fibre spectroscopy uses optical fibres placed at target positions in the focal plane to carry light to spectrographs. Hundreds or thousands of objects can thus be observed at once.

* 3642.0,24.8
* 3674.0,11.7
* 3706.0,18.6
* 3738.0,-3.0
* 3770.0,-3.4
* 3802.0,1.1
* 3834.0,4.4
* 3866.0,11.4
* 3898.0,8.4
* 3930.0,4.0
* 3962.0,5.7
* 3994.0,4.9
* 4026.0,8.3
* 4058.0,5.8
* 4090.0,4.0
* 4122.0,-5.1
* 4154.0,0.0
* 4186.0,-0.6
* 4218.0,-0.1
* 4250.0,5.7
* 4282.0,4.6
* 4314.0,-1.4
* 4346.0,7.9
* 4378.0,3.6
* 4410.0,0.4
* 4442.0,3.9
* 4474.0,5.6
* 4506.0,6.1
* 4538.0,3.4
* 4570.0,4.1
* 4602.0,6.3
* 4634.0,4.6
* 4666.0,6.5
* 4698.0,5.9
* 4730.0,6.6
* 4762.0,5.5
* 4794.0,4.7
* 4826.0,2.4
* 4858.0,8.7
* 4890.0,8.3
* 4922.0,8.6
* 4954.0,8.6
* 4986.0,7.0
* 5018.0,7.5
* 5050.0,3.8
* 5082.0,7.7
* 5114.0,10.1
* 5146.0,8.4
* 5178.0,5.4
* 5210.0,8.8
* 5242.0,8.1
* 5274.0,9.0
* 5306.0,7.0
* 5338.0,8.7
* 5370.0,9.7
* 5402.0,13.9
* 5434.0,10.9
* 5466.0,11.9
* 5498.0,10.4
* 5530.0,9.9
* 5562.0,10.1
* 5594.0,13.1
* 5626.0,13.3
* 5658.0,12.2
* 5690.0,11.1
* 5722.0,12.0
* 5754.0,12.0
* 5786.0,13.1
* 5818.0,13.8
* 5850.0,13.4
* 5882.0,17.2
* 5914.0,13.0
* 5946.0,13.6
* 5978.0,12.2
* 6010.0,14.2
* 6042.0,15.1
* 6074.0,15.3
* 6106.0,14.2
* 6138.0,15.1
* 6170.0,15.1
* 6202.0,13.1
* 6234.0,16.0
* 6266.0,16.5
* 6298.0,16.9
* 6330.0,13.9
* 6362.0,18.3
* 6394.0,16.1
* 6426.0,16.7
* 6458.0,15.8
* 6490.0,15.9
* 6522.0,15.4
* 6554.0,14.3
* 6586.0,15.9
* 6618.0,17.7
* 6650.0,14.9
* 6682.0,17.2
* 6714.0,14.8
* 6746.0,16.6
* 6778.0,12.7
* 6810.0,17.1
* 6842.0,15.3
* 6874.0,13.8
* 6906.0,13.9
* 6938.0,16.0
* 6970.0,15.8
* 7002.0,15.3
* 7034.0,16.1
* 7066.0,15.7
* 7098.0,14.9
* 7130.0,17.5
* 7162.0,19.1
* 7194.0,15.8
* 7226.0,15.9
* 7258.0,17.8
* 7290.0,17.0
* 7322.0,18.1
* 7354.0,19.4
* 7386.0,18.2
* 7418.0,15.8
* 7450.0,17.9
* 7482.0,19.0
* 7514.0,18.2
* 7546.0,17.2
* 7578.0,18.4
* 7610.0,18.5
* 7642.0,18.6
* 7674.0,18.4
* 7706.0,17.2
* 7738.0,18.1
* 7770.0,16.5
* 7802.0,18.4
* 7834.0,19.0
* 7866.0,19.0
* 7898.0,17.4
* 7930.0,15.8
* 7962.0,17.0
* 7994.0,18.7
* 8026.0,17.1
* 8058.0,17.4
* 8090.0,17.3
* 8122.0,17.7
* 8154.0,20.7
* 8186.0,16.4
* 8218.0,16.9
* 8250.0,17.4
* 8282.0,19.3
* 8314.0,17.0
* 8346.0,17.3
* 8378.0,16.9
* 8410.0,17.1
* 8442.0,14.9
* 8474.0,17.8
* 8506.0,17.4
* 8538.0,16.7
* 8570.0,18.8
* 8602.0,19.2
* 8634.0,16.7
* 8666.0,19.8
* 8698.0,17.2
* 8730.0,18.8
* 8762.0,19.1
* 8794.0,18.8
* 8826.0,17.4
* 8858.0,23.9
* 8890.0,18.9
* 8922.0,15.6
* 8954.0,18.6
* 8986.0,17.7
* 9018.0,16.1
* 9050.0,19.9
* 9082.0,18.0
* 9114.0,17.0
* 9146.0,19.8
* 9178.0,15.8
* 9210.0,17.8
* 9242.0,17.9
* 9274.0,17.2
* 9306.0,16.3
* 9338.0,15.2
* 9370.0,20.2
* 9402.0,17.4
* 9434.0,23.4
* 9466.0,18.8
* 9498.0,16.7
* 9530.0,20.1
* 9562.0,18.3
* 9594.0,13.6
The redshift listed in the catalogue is 0.348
